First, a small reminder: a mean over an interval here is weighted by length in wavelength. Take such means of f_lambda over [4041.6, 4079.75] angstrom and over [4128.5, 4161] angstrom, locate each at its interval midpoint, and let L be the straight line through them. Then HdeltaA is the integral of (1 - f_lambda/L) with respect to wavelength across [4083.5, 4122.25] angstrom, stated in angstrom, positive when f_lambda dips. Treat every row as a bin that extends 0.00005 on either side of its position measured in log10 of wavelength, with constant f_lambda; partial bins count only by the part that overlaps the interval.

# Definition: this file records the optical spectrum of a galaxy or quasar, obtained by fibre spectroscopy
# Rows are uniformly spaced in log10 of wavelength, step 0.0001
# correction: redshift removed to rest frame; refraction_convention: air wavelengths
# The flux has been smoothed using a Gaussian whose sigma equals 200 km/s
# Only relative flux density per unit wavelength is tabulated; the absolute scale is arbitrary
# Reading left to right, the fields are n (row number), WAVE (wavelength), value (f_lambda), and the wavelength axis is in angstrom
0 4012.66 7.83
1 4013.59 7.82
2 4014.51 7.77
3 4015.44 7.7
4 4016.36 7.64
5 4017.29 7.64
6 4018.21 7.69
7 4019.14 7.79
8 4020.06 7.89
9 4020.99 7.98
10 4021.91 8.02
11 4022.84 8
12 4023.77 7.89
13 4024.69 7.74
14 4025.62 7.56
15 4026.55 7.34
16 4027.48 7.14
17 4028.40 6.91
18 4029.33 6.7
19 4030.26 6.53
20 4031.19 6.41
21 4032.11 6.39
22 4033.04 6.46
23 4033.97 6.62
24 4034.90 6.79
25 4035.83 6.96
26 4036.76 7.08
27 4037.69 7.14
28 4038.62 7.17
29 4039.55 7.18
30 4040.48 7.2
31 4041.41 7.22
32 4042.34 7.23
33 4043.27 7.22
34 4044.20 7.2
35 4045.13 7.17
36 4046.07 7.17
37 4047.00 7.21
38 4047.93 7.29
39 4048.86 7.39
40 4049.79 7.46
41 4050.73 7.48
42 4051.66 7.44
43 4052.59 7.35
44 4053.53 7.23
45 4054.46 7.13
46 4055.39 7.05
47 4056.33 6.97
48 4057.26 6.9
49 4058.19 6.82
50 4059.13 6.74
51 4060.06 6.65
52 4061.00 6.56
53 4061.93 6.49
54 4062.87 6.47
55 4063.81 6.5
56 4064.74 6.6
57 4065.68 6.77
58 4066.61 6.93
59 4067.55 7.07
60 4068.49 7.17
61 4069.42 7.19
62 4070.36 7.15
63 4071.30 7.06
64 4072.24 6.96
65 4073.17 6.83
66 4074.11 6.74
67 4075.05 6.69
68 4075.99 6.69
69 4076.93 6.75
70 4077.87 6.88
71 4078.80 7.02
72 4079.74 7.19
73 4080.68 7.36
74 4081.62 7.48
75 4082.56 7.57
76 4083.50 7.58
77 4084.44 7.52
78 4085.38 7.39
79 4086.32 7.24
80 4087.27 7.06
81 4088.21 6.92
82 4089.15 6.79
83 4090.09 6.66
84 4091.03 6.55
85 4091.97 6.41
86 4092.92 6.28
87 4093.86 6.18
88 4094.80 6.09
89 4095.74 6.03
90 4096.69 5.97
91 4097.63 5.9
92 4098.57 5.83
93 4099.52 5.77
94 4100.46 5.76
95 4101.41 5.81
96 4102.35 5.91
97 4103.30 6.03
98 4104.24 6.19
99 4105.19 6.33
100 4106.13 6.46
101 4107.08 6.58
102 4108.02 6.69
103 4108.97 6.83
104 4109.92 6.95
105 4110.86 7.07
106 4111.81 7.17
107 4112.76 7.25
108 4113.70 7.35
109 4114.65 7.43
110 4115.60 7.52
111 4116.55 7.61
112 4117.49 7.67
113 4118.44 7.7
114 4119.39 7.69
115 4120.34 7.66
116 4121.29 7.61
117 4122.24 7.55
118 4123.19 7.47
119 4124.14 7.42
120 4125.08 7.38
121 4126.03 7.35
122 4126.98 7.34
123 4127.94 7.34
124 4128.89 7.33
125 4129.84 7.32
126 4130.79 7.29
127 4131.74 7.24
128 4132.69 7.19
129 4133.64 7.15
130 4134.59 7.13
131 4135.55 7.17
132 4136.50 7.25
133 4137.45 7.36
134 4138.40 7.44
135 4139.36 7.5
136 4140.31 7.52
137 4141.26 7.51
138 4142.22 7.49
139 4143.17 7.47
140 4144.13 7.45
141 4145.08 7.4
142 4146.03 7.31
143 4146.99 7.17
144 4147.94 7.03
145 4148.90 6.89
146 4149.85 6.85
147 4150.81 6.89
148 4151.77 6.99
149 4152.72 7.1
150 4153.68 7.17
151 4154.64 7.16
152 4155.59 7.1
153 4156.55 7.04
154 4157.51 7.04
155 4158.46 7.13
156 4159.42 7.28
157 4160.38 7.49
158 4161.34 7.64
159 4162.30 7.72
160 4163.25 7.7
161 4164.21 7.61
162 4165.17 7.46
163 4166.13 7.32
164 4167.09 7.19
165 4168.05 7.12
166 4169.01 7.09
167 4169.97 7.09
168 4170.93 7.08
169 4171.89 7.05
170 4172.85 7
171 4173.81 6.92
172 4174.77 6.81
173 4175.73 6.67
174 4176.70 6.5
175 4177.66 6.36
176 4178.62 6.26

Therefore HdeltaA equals 1.9 angstrom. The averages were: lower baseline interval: 6.99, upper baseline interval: 7.23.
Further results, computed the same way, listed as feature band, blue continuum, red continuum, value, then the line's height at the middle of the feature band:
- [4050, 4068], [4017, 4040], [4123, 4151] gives 0.9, 7.25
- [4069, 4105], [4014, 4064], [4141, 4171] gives 2.7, 7.21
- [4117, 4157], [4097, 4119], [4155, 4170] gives -1.7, 7.02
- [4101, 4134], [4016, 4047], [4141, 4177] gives 0.4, 7.2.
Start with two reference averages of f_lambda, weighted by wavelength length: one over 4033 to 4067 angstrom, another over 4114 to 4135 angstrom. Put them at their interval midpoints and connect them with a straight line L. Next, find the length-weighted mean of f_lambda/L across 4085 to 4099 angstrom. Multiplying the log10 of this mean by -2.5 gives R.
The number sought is 0.12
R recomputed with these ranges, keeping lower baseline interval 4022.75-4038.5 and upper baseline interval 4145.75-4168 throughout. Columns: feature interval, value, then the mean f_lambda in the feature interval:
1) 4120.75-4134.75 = -0.03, 7.35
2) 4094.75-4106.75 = 0.19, 6.01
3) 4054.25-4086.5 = 0.02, 6.97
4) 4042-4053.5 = -0.04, 7.3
